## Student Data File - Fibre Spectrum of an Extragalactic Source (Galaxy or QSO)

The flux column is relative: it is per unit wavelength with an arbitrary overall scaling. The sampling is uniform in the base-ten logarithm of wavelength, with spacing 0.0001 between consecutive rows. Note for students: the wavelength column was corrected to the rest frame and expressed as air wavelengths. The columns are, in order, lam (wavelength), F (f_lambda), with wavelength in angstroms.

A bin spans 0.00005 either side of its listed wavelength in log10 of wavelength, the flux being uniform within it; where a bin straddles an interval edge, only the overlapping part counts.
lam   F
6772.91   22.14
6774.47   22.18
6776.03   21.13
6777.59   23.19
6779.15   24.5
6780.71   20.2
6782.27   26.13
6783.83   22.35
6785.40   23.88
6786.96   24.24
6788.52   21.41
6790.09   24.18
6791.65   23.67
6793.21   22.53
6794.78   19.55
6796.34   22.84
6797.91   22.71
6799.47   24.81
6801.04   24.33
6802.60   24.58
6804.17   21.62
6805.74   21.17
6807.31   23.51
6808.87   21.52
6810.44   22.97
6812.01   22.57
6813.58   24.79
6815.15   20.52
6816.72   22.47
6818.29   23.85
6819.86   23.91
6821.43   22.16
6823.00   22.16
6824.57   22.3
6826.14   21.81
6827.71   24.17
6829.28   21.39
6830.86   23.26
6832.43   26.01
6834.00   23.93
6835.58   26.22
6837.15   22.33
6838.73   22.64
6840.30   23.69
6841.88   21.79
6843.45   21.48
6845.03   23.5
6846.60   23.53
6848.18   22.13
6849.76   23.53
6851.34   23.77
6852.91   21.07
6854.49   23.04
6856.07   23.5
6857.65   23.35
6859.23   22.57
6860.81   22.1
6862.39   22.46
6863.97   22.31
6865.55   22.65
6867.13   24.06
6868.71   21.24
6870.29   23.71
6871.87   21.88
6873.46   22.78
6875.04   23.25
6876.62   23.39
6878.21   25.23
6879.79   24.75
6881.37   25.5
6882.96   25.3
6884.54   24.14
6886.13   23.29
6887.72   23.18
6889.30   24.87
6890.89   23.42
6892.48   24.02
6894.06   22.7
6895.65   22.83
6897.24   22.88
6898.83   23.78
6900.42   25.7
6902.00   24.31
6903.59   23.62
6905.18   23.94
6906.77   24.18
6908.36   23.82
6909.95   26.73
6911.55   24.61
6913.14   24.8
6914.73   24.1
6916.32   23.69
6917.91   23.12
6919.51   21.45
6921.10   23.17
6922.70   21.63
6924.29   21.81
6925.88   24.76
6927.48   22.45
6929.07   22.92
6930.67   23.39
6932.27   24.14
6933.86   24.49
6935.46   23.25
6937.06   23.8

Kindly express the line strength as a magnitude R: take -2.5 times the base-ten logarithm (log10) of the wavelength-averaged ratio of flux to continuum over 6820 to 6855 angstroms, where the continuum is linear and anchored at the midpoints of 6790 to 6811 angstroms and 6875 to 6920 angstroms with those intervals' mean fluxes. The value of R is 0.01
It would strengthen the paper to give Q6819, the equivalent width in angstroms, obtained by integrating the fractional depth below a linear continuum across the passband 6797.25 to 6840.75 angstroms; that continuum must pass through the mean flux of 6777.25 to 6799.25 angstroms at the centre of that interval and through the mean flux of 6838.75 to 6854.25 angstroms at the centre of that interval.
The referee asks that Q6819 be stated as -0.5 angstroms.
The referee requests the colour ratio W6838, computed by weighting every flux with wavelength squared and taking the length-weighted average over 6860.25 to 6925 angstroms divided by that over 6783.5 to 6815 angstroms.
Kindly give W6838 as 1.06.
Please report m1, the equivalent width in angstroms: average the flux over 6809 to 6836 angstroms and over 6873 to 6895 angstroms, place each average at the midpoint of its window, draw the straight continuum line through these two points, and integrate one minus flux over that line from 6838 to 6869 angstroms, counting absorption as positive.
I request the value 1.1 angstroms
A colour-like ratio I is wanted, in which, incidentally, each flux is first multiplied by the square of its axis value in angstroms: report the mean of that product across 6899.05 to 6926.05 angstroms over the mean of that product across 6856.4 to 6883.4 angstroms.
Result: 1.0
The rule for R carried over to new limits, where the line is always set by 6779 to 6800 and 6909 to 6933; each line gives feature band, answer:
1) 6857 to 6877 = 0.03 mag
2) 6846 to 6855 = 0.02 mag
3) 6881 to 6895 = -0.03 mag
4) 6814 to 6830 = 0.03 mag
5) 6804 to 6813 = 0.04 mag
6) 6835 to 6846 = 0.01 mag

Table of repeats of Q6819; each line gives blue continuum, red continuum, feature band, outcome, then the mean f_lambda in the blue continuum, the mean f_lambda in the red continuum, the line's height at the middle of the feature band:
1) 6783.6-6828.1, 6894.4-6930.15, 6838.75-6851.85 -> 0.1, 22.8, 23.6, 23.1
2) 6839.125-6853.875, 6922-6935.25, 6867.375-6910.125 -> -1.6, 22.7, 23.2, 23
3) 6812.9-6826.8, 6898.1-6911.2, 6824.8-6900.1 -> 0.9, 22.7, 24.5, 23.6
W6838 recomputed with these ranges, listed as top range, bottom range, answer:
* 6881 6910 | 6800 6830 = 1.08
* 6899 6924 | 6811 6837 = 1.06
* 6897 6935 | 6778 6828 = 1.07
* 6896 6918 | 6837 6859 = 1.08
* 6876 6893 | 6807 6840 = 1.07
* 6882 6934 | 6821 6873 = 1.05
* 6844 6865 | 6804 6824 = 1.02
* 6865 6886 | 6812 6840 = 1.04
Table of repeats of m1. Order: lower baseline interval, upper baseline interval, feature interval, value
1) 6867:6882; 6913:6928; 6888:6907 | -0.44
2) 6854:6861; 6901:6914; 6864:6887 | -0.08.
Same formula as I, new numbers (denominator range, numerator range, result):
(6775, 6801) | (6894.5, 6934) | 1.07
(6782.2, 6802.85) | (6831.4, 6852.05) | 1.02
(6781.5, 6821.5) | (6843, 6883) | 1.02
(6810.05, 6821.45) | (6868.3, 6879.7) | 1.03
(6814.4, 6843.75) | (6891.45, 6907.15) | 1.06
